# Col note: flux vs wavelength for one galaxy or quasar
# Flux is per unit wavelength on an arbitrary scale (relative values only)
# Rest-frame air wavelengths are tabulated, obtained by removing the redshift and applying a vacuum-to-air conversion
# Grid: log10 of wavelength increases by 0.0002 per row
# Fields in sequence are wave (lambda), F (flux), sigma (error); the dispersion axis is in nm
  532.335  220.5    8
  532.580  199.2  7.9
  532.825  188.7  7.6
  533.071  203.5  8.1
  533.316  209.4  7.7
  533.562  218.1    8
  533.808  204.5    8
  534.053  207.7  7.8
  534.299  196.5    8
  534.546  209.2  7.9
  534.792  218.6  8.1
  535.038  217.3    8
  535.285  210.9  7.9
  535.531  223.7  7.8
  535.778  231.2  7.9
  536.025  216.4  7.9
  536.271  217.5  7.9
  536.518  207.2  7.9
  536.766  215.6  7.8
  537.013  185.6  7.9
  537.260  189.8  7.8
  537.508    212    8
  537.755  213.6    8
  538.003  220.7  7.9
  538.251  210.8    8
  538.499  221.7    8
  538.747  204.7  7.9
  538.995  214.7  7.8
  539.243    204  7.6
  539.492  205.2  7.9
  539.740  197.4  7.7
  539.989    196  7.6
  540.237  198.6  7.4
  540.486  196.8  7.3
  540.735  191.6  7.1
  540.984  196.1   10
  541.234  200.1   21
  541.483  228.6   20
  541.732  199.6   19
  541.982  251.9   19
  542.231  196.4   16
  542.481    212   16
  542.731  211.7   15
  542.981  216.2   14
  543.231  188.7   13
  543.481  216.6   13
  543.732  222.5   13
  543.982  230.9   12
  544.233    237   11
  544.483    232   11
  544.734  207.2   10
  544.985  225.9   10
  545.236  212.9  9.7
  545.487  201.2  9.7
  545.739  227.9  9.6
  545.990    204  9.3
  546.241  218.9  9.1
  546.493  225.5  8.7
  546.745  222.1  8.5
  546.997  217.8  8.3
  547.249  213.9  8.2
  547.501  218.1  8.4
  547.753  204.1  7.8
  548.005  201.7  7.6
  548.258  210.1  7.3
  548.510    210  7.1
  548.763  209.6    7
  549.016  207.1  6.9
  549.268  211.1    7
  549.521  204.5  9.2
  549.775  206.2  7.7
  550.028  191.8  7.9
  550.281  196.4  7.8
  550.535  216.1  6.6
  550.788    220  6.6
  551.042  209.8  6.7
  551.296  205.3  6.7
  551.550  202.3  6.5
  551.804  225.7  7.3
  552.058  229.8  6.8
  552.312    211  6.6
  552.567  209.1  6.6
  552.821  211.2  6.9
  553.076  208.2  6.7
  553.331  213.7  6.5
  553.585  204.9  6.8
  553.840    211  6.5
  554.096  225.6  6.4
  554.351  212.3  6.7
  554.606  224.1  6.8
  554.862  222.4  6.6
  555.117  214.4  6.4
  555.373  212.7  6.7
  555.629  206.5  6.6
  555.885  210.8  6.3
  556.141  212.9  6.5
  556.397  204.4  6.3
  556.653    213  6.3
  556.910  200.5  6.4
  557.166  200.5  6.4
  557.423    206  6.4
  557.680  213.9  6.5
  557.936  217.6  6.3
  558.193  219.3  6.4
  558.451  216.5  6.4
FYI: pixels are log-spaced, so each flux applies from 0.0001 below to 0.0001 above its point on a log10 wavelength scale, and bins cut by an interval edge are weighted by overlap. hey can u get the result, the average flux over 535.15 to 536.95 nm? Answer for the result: 216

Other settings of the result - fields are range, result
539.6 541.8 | 201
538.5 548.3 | 212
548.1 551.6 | 207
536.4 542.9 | 207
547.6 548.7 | 207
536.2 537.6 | 204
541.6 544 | 214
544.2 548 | 217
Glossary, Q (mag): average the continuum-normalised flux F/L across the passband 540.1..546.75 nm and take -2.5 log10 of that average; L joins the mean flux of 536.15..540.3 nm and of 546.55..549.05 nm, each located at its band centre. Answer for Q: -0.02 mag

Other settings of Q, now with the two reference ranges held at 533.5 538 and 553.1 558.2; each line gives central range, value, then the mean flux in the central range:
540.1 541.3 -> 0.079 mag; 196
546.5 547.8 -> -0.026 mag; 217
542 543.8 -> 0.001 mag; 211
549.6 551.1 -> 0.028 mag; 206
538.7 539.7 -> 0.024 mag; 207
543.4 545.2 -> -0.063 mag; 224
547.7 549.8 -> 0.023 mag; 207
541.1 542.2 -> -0.033 mag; 218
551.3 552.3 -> -0.024 mag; 217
